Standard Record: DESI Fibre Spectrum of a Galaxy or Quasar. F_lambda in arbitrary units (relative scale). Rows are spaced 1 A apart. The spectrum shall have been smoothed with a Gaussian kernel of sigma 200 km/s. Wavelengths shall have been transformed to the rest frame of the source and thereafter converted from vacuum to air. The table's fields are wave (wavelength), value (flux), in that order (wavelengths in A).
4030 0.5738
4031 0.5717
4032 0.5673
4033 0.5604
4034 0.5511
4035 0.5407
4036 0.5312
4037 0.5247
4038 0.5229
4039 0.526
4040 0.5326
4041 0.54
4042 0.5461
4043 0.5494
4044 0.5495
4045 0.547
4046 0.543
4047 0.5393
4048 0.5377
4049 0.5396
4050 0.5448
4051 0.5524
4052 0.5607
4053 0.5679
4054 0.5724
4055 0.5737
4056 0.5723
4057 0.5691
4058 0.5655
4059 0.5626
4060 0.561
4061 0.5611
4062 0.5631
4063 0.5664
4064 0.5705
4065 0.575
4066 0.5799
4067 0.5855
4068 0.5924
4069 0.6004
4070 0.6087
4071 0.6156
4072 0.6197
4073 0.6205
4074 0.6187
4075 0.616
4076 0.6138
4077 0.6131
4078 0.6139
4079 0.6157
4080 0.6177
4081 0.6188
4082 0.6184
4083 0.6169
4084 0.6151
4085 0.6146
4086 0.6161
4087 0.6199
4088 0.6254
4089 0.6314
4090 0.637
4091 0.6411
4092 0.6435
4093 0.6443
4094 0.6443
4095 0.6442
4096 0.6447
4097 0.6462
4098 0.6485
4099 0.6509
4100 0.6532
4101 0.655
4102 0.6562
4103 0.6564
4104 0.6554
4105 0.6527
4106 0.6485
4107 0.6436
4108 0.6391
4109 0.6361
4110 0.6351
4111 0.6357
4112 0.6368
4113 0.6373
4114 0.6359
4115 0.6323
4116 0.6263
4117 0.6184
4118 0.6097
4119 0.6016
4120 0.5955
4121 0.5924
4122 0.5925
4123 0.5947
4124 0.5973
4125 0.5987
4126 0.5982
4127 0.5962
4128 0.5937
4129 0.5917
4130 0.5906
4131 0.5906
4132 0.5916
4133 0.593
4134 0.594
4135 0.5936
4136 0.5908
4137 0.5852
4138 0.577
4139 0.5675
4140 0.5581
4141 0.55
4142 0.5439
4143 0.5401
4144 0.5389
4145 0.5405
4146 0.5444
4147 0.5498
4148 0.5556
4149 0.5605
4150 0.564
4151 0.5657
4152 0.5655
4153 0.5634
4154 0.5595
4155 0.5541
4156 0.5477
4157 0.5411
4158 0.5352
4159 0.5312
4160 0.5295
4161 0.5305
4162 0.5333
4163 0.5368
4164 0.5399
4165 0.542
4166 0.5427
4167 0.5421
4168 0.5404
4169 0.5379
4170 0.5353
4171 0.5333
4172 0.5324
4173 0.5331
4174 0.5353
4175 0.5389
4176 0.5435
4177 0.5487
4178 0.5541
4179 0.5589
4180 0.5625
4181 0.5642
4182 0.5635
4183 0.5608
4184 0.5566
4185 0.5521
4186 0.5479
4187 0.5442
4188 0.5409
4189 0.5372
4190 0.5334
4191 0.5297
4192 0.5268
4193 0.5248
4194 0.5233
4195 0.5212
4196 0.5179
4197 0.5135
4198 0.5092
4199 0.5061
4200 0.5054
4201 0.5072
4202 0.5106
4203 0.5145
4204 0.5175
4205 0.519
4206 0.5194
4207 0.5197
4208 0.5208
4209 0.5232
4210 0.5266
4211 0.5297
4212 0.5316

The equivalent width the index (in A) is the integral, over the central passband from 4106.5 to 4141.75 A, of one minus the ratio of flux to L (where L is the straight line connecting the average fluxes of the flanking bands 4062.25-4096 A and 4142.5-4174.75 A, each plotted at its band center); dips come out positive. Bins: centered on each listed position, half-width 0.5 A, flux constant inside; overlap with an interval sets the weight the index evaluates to -1.7 A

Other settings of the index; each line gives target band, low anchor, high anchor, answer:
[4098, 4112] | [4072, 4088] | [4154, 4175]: -1.3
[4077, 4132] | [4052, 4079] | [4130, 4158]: -4.7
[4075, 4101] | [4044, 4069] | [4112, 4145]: -2.5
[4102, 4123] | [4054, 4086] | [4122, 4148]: -1.7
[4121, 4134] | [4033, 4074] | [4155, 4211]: -1.1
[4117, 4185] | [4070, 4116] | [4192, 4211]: 1.1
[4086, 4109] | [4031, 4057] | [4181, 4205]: -4.3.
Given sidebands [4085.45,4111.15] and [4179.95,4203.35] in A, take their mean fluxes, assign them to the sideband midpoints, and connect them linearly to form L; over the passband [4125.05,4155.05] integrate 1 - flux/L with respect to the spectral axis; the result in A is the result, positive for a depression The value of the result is 1.1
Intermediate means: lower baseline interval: 0.643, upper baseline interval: 0.532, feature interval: 0.571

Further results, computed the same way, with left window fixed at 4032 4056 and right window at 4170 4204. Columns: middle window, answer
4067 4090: -3.0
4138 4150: -0.3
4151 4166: -0.2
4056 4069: -0.6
